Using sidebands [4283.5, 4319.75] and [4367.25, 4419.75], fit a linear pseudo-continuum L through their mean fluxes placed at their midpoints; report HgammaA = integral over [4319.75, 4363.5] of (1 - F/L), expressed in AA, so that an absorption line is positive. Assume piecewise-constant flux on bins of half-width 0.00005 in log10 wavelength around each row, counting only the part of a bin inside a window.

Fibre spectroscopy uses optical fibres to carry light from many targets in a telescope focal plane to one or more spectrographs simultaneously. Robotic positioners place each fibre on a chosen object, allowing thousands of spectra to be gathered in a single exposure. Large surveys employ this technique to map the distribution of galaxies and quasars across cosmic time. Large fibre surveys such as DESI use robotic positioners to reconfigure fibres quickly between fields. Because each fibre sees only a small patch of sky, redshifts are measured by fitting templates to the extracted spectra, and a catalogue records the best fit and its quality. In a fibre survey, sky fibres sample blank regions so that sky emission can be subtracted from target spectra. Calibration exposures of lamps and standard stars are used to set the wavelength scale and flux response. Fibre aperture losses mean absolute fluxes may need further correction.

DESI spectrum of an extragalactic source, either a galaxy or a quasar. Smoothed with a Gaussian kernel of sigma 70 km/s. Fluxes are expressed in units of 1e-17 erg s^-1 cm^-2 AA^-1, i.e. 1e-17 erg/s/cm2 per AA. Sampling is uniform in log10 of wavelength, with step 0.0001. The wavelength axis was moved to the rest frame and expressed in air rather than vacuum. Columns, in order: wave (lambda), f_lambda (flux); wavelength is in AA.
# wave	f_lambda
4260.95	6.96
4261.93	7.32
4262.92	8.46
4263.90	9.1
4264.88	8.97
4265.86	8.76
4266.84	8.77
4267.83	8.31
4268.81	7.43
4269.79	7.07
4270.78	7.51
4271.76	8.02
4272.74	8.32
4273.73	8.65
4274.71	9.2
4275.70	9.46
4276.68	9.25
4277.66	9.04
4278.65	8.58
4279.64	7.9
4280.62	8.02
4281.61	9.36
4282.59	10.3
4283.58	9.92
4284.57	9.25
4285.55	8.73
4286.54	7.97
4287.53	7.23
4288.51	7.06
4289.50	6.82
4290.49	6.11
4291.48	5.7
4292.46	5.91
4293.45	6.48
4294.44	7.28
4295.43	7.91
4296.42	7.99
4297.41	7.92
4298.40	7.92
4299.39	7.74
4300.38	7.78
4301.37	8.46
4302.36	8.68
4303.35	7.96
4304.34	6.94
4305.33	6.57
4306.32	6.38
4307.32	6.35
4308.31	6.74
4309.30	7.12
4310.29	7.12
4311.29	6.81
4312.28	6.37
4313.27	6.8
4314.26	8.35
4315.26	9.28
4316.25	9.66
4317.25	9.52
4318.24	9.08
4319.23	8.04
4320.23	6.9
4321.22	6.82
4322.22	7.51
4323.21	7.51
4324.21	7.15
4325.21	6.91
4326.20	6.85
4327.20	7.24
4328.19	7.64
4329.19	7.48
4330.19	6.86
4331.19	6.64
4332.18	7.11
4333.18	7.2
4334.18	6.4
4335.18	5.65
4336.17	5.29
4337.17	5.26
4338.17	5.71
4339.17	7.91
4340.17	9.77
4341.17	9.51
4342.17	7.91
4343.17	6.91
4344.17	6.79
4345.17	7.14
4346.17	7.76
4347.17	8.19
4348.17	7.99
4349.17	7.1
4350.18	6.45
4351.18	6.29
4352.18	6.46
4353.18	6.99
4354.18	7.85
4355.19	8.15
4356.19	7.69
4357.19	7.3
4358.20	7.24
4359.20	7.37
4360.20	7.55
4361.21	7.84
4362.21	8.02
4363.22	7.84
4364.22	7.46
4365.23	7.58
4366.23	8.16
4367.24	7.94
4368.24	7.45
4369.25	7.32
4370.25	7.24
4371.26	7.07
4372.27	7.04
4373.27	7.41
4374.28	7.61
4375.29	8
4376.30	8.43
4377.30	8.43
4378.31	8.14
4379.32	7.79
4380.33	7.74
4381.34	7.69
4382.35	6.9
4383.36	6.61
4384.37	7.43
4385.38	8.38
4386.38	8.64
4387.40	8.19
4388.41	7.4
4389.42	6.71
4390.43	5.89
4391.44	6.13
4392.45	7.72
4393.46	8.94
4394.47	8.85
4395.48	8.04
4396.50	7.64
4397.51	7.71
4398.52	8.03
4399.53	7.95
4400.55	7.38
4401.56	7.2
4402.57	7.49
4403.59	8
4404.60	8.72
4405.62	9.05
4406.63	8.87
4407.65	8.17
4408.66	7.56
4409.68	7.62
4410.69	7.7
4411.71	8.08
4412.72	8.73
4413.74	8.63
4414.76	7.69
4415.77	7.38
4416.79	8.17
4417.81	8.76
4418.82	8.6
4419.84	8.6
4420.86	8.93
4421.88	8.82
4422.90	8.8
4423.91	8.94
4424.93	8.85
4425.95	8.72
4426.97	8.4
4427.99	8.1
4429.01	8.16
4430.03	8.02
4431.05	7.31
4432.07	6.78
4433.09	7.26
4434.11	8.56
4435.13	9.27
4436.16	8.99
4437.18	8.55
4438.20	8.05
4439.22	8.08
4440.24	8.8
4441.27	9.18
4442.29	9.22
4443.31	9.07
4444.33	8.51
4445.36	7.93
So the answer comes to 2.6 AA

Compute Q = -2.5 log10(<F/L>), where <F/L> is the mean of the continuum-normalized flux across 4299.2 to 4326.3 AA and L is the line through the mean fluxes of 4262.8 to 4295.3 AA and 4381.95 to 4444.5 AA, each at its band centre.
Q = 0.080 mag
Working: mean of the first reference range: 8.14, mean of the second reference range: 8.11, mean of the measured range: 7.56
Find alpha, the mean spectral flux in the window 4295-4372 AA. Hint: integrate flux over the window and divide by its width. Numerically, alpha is 7.42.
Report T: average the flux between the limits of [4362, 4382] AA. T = 7.71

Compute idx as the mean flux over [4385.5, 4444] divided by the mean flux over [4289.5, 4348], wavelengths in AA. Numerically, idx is 1.11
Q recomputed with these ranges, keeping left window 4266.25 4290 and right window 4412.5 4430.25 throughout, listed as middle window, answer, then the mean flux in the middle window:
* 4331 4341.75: 0.21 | 6.97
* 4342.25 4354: 0.18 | 7.15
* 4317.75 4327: 0.14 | 7.41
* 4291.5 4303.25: 0.12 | 7.58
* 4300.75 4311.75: 0.17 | 7.2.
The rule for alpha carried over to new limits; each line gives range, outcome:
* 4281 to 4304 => 7.84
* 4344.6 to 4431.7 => 7.82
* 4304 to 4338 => 7.15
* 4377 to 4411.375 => 7.78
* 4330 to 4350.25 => 7.14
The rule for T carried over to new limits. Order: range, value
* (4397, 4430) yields 8.24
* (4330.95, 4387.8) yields 7.44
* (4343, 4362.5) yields 7.36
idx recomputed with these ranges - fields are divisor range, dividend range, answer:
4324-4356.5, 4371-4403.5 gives 1.07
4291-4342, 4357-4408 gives 1.05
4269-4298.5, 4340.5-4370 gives 0.94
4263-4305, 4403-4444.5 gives 1.04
